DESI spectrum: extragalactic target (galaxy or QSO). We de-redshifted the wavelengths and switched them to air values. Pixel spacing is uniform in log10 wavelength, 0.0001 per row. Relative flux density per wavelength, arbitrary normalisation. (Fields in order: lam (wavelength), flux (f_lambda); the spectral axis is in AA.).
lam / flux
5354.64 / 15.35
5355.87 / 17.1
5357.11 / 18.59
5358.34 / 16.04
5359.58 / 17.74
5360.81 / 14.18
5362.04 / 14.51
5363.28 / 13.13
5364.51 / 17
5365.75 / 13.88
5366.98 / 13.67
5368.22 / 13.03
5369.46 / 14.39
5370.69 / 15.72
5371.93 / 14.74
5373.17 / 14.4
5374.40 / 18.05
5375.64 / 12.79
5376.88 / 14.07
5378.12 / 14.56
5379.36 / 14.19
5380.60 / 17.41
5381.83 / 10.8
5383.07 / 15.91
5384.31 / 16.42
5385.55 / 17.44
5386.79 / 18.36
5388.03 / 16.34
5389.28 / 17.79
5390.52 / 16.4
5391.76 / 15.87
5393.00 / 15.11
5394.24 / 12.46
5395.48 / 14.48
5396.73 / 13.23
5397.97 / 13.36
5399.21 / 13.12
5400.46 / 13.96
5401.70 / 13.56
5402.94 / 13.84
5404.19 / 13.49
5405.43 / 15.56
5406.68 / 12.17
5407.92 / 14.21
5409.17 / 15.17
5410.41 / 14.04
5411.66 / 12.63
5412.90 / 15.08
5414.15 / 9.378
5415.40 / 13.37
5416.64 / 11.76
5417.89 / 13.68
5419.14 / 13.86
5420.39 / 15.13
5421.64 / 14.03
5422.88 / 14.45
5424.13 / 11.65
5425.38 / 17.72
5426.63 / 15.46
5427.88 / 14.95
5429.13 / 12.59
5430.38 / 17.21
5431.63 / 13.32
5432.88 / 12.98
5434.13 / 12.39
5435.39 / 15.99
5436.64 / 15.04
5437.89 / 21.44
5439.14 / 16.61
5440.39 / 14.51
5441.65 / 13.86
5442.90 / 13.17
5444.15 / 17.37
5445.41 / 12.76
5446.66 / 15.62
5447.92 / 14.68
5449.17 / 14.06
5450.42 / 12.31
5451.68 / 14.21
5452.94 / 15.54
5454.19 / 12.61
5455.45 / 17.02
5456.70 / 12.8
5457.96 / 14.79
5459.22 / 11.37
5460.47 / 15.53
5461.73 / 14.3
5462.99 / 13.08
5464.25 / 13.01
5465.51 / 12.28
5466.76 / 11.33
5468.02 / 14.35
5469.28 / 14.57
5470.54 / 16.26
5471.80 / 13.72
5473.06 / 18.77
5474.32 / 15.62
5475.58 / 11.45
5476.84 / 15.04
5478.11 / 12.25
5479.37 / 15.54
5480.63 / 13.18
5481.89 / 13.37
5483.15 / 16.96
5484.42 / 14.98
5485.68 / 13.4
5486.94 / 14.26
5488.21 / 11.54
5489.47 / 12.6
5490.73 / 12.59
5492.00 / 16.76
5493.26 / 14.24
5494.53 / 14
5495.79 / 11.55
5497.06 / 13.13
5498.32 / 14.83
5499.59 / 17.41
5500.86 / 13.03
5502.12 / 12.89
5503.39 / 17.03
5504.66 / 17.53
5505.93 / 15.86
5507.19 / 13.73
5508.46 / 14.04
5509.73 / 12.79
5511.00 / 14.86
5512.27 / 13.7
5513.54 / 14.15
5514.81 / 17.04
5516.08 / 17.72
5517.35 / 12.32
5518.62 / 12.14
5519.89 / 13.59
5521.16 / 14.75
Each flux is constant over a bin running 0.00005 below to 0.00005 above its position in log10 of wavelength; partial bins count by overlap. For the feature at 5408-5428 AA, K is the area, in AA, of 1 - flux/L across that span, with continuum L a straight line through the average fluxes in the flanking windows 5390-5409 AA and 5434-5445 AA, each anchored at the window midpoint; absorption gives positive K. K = 1.3 AA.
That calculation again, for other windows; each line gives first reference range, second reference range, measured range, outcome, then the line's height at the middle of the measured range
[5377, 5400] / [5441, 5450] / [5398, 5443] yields 1.6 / 14.8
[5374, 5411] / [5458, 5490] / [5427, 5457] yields -0.9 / 14.3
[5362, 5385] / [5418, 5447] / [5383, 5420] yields 0.9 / 14.8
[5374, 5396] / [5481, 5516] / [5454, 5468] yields 1.2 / 14.8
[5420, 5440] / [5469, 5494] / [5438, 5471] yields 1.0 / 14.7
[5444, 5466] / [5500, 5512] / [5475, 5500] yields 0.9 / 14.4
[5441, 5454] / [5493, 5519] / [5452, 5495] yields 0.9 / 14.4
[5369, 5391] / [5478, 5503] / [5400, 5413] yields 1.1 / 15.2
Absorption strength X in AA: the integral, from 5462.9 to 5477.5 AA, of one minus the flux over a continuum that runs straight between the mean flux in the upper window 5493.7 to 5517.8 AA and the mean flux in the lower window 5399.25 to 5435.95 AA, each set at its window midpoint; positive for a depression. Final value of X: 0.2 AA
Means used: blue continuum 13.9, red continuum 14.6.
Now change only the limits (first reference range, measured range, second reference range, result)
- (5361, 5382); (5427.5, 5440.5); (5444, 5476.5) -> -0.8 AA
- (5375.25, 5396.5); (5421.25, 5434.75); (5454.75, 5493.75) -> 0.4 AA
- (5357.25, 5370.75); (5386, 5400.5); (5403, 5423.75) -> -1.0 AA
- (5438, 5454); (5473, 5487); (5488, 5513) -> 0.0 AA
